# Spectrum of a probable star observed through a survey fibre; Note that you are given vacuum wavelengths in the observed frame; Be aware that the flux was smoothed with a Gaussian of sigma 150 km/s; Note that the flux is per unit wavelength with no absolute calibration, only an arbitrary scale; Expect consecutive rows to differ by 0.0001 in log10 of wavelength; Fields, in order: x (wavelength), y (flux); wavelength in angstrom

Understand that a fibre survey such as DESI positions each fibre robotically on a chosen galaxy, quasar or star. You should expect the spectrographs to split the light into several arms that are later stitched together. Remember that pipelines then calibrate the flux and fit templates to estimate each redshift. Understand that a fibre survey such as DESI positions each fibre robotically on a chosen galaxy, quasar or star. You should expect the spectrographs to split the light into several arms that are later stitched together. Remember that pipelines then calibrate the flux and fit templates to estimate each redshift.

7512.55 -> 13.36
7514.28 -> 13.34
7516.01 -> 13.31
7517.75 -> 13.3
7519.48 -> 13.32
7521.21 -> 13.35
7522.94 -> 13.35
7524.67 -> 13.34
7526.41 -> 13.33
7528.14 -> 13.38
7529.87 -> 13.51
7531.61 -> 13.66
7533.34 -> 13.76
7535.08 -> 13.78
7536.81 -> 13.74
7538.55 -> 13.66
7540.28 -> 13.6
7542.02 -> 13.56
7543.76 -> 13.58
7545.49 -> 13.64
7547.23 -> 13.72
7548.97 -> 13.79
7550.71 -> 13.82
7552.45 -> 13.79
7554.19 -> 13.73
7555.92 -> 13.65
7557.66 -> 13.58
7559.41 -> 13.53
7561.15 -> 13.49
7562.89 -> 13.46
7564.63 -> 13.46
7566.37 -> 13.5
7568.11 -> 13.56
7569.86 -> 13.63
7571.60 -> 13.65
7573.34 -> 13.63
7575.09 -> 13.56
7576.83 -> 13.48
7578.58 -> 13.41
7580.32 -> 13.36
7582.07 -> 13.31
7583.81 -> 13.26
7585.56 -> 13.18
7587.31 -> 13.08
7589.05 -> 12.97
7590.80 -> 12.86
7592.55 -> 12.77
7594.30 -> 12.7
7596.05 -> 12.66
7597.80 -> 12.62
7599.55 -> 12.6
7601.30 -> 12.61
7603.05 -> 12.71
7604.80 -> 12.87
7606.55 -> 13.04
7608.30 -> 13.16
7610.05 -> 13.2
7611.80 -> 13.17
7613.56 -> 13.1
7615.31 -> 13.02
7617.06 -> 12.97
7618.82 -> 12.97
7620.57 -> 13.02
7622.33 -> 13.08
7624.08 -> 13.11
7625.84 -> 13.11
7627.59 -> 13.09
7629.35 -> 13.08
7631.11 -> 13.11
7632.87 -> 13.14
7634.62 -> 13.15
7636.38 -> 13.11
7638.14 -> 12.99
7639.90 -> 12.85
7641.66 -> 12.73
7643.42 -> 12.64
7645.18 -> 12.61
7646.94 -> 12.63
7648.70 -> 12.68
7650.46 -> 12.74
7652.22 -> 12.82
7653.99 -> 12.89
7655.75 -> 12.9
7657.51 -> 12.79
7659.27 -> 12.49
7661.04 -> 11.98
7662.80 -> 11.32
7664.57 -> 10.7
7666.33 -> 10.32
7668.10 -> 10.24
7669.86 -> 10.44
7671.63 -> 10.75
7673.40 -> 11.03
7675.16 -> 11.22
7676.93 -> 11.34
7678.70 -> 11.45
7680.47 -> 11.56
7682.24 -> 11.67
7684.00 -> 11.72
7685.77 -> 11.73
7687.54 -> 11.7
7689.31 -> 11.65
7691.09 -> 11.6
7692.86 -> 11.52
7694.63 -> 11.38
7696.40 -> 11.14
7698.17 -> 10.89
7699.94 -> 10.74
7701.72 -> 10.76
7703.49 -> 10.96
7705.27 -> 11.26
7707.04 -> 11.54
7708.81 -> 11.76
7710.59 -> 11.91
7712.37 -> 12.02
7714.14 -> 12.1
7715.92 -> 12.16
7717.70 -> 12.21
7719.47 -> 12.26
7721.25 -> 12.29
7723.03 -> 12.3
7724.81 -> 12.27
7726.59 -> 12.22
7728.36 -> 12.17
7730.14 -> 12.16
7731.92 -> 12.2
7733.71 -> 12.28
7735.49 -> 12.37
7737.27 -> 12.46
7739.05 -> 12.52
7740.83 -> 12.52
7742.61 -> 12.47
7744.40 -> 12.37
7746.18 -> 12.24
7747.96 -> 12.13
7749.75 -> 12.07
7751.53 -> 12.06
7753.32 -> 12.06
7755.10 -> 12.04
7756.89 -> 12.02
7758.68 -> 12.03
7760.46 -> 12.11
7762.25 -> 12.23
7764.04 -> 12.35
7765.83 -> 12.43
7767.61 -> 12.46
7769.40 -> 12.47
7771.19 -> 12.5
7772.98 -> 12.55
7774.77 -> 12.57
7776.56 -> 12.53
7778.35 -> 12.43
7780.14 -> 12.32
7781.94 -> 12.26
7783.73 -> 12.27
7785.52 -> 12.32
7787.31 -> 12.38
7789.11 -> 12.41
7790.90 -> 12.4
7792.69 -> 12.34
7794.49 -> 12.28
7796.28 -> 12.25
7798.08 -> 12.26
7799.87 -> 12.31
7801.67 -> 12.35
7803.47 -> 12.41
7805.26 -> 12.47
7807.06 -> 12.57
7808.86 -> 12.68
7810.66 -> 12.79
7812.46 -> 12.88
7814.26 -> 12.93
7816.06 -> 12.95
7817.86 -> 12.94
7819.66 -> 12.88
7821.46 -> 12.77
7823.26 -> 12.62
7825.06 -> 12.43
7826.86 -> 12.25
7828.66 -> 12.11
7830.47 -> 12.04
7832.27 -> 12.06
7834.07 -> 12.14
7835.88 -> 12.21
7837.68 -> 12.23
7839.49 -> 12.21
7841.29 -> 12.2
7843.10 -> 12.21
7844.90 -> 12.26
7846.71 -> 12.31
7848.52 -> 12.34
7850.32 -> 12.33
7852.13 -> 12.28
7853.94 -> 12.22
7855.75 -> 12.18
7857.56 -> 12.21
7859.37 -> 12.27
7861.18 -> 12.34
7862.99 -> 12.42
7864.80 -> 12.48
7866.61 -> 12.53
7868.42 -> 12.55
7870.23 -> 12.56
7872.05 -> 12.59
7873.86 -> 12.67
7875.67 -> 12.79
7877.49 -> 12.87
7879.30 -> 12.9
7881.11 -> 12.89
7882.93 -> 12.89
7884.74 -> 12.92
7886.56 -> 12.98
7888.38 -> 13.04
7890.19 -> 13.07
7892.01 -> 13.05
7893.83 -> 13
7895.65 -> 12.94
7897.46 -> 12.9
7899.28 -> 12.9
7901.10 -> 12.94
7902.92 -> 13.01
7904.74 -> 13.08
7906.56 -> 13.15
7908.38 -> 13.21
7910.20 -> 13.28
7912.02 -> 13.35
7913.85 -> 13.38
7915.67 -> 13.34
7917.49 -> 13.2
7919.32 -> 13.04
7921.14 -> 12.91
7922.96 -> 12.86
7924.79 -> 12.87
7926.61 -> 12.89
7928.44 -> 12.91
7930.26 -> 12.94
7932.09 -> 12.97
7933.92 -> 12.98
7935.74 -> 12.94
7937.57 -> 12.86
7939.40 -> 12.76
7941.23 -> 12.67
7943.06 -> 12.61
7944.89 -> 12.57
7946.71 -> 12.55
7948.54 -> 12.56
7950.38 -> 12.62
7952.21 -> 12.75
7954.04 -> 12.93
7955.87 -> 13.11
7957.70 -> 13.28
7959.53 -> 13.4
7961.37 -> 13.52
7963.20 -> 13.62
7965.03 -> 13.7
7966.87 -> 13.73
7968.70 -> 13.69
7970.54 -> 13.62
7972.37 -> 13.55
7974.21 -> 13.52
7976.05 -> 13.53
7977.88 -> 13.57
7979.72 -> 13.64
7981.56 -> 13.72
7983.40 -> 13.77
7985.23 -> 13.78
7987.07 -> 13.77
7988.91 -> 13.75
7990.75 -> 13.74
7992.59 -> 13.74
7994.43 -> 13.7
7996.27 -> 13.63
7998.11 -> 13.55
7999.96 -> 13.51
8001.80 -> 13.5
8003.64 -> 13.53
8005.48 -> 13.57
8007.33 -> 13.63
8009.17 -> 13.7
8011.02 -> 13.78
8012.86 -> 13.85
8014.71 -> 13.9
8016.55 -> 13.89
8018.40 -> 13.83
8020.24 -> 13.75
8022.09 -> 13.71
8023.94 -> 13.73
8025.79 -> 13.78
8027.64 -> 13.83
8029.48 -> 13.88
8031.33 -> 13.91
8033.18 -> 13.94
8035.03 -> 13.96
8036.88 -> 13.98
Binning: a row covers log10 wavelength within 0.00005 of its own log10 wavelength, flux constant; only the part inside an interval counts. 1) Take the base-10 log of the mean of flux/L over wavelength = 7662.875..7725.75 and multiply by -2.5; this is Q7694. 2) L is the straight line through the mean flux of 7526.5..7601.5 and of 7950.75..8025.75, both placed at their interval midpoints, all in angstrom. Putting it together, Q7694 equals 0.18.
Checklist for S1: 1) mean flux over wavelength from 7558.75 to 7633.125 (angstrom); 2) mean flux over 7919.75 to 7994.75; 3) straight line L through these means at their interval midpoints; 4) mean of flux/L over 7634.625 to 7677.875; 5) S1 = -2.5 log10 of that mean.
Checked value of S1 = 0.10 mag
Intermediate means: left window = 13.1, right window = 13.2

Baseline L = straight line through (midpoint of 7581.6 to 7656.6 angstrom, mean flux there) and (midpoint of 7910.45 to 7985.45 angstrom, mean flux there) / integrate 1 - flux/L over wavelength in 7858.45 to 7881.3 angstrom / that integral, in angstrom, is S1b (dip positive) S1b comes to 0.9 angstrom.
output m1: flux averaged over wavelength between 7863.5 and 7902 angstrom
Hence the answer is 12.8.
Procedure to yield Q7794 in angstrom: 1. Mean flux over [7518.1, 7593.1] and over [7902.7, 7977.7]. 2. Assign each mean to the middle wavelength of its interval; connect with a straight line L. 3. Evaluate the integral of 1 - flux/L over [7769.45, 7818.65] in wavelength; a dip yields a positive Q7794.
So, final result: 2.8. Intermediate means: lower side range 13.5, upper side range 13.1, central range 12.5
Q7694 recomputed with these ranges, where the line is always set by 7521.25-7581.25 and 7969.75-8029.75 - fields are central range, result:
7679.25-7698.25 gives 0.18 mag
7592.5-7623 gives 0.06 mag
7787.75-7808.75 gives 0.11 mag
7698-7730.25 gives 0.16 mag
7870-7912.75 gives 0.06 mag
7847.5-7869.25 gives 0.11 mag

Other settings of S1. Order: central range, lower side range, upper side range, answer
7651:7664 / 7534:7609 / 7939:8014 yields 0.079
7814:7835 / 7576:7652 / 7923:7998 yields 0.055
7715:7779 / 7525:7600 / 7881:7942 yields 0.077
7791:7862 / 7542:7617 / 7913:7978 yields 0.065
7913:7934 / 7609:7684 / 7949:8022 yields 0.027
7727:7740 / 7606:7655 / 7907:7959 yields 0.056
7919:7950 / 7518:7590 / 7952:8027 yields 0.065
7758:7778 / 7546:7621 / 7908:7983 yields 0.068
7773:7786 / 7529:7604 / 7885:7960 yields 0.063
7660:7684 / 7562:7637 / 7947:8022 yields 0.188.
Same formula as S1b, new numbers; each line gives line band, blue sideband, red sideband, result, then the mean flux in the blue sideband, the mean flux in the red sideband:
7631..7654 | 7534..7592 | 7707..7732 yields -0.1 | 13.5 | 12.1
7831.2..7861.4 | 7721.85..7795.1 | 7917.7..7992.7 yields 1.1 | 12.3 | 13.2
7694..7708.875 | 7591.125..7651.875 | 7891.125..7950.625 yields 2.1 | 12.9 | 12.9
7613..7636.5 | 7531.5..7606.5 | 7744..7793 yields 0.0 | 13.4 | 12.3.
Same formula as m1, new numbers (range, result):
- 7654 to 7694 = 11.5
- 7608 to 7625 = 13.1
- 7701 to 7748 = 12.1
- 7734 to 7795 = 12.3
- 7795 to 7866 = 12.4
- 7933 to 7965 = 12.9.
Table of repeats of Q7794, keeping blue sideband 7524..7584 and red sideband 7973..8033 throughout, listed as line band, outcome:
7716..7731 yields 1.54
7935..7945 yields 0.69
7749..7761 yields 1.39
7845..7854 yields 0.90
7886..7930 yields 2.02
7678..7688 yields 1.45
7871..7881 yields 0.66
